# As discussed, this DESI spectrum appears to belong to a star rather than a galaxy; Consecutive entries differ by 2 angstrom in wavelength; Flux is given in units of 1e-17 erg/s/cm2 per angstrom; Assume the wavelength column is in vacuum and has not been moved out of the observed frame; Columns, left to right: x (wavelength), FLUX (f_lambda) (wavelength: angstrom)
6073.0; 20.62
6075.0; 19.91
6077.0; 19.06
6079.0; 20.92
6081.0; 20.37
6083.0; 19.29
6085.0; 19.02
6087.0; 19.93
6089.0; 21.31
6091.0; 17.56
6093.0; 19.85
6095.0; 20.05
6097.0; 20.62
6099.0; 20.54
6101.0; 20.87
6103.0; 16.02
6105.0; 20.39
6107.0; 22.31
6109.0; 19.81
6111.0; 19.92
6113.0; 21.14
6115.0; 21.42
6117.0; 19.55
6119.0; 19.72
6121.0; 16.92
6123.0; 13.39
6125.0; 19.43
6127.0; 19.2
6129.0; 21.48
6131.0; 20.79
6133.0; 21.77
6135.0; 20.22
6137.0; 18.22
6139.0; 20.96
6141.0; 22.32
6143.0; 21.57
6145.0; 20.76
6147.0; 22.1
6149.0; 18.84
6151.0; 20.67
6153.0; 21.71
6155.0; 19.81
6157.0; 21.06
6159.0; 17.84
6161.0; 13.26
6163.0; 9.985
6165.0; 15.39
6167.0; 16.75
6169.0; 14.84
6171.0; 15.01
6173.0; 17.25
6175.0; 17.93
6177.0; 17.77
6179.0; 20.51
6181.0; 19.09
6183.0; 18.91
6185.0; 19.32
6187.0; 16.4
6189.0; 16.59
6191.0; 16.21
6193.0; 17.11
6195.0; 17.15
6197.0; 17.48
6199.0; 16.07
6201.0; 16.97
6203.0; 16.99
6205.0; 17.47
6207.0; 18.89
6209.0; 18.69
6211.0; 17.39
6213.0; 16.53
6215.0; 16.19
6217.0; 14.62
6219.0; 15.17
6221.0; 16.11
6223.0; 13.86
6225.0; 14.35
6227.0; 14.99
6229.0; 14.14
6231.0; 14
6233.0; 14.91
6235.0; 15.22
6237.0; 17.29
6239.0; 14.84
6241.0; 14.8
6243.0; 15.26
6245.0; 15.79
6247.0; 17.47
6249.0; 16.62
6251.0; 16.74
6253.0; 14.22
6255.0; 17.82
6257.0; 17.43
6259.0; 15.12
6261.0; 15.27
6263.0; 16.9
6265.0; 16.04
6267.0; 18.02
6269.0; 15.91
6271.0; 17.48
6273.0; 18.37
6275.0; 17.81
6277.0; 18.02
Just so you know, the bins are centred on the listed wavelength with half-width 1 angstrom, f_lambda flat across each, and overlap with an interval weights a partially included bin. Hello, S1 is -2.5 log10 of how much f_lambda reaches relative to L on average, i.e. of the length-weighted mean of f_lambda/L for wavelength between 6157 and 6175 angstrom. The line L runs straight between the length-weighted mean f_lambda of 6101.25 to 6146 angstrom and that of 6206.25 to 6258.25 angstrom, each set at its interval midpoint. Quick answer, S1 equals 0.18 mag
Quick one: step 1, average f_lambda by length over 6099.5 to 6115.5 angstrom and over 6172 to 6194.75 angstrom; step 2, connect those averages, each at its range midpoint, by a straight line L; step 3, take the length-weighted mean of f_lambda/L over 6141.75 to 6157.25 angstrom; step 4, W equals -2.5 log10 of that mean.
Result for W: -0.104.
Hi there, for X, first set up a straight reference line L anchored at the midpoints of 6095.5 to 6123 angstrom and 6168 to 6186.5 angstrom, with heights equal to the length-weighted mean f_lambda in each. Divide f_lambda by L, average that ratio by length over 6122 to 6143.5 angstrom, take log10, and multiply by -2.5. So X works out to -0.048 mag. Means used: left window 19.7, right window 17.8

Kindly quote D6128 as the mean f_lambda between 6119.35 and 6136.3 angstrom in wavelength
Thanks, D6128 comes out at 19.2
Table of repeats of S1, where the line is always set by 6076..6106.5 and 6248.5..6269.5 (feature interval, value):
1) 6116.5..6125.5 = 0.09 mag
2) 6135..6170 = -0.01 mag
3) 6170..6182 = 0.01 mag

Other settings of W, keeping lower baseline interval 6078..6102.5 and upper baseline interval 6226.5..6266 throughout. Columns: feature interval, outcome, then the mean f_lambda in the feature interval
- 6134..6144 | -0.11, 20.7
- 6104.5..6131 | -0.02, 19.6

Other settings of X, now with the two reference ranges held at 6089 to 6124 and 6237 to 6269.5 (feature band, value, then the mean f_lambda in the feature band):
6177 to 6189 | -0.05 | 18.6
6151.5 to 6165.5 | 0.07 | 17.2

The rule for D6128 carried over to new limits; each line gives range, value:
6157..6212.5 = 17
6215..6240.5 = 15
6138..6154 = 21.1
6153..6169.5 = 16.5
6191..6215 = 17.2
